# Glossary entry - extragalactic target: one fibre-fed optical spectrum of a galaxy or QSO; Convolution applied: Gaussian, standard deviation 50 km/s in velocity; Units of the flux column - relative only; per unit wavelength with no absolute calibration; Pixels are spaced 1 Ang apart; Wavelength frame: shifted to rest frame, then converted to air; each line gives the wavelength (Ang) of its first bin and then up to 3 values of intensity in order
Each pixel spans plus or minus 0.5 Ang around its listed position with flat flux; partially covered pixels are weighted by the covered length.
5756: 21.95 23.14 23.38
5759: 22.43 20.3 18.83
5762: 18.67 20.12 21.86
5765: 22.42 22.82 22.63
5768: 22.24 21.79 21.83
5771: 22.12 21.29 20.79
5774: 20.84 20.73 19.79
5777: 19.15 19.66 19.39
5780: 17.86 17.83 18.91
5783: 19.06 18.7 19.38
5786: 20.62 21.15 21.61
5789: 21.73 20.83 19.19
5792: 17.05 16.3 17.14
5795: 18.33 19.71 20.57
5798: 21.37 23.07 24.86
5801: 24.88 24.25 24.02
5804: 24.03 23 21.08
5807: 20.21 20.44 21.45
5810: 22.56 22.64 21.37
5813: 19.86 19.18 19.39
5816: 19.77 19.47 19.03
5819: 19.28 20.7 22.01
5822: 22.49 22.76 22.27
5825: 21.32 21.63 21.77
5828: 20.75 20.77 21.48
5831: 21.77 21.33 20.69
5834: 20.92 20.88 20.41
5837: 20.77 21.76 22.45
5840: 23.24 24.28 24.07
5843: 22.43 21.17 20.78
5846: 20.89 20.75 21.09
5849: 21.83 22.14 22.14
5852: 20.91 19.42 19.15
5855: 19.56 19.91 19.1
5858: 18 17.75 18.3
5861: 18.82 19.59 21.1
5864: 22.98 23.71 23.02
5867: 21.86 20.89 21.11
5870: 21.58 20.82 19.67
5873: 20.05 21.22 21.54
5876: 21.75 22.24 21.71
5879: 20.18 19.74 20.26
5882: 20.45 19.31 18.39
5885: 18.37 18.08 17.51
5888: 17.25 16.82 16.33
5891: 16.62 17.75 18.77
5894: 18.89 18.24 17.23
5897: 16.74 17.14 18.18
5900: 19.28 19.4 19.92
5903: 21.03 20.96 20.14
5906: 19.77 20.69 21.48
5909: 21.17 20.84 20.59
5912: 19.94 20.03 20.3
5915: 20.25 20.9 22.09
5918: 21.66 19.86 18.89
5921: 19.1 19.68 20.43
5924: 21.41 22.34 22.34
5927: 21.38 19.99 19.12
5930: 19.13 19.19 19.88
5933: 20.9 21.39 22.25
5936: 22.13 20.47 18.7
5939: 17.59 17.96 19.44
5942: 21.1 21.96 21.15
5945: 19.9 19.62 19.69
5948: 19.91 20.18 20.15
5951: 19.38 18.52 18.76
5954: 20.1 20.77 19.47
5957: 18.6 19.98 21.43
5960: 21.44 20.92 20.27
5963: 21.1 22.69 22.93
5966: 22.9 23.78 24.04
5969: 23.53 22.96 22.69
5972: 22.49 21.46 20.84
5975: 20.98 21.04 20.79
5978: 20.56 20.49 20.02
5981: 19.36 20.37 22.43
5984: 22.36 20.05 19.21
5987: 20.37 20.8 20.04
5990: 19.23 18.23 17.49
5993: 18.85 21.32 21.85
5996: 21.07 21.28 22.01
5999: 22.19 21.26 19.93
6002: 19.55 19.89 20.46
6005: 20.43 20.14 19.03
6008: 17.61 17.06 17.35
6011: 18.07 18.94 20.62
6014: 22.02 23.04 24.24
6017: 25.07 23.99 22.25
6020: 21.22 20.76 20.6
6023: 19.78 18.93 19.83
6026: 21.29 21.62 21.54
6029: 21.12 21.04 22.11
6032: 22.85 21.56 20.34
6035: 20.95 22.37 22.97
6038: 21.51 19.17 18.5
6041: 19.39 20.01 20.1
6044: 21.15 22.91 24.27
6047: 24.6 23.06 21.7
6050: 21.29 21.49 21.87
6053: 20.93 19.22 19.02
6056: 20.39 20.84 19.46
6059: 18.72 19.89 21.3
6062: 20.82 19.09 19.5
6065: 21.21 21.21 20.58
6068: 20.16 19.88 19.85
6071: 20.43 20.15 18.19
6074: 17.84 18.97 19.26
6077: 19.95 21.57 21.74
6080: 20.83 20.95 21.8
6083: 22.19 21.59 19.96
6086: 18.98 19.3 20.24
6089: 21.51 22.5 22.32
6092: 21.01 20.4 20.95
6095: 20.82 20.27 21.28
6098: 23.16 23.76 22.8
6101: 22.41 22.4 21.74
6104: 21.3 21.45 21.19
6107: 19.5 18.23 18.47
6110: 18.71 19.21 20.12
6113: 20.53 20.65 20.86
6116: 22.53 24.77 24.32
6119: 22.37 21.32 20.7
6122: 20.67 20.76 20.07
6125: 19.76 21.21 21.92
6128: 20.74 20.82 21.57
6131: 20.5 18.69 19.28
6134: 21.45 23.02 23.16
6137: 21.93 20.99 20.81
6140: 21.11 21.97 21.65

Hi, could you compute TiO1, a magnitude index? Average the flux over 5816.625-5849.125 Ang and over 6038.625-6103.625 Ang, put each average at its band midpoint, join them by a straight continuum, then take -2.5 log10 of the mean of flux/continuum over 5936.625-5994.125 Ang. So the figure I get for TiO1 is 0.028 mag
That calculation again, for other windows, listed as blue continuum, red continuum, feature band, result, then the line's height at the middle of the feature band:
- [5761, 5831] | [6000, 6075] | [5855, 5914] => 0.06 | 20.8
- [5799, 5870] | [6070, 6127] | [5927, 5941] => 0.06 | 21.1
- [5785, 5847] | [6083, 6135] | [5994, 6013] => 0.06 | 21.1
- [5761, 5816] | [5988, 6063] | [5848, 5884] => 0.01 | 20.8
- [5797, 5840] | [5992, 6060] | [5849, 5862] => 0.09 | 21.4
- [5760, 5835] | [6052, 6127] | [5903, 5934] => 0.01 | 20.8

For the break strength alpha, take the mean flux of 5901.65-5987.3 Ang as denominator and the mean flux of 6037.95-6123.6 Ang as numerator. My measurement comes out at 1.01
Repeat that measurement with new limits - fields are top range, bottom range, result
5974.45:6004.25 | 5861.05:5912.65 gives 1.03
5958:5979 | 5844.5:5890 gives 1.08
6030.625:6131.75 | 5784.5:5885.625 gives 1.00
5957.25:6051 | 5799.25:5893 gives 1.01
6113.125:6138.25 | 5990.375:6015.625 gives 1.07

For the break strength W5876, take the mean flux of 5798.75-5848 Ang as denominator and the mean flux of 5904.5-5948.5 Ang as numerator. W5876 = 0.9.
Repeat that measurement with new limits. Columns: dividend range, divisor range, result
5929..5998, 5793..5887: 0.98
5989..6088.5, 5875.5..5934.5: 1.05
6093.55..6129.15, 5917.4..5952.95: 1.05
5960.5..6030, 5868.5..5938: 1.05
